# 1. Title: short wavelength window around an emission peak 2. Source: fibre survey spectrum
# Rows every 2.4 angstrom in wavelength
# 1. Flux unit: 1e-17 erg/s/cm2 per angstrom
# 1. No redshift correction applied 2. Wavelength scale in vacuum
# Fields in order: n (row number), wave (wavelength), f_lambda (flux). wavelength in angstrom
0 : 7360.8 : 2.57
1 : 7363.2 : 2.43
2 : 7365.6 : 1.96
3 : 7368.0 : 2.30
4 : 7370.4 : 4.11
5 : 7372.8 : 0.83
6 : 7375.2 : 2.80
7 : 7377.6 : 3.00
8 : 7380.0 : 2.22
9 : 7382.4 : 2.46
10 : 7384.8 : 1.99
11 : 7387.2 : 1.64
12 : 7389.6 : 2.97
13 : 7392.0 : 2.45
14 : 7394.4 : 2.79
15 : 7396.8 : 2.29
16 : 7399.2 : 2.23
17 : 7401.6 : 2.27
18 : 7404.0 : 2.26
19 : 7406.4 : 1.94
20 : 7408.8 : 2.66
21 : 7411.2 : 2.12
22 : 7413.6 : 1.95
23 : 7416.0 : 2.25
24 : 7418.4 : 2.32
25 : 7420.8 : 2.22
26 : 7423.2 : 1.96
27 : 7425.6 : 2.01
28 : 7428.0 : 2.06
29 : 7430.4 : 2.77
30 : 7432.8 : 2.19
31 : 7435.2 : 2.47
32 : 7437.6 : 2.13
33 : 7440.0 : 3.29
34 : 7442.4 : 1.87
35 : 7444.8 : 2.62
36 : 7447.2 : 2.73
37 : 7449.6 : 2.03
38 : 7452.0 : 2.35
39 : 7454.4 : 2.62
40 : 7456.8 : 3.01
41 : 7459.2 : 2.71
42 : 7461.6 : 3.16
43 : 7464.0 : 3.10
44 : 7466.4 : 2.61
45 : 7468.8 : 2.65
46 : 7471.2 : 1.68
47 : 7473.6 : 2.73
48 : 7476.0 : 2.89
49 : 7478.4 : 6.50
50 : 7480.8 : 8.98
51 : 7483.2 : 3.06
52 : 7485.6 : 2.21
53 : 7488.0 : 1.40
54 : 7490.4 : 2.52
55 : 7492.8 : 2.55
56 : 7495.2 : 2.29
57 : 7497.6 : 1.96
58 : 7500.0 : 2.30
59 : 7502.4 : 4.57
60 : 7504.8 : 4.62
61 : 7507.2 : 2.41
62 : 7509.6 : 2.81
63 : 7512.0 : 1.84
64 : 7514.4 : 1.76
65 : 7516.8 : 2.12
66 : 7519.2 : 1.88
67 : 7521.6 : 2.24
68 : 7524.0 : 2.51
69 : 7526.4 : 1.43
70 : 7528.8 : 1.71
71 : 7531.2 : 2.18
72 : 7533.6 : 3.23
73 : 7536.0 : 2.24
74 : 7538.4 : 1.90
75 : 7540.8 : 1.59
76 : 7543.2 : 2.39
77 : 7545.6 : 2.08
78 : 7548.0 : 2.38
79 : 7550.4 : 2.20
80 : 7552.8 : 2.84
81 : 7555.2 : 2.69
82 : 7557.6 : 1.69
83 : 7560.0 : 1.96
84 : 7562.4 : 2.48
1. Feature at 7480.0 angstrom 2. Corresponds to Halpha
